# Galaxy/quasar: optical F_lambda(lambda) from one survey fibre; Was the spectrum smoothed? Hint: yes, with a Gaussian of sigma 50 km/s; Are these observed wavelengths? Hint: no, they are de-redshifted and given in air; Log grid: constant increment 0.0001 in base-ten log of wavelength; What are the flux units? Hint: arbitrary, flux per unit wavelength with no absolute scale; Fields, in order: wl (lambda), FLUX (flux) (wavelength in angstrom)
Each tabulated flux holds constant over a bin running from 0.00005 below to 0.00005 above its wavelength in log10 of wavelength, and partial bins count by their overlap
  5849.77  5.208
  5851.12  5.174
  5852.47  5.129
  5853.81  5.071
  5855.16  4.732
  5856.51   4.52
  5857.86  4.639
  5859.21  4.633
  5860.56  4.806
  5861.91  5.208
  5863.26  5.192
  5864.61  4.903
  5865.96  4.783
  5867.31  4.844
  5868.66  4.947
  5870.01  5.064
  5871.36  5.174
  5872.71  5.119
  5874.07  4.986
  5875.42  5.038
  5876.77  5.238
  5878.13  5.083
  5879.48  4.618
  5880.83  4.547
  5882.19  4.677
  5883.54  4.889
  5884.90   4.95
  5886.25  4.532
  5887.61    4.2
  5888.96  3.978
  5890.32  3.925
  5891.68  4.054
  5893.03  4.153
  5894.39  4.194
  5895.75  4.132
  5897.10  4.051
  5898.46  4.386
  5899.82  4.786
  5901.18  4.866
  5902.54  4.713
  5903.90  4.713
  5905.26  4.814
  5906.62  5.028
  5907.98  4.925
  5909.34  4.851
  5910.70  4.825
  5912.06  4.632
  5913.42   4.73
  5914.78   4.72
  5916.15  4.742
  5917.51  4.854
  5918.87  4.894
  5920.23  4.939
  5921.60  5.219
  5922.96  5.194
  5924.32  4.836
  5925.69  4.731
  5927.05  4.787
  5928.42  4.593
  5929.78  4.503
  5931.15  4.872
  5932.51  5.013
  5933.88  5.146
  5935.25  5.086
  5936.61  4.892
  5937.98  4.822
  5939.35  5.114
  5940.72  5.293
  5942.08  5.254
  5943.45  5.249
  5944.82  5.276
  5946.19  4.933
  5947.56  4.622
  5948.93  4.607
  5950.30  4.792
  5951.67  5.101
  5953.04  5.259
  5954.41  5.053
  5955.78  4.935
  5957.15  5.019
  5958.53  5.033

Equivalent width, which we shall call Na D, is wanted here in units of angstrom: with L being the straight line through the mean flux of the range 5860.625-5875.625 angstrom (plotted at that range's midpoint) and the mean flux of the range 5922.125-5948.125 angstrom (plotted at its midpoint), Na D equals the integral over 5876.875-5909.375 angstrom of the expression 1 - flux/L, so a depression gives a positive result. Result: 2.9 angstrom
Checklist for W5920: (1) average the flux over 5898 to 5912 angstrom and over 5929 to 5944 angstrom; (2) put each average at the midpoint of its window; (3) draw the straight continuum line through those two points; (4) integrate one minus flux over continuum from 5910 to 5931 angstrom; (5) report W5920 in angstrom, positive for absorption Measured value 0.4 angstrom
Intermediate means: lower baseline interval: 4.79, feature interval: 4.81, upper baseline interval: 5.02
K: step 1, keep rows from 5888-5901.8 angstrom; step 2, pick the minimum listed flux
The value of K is 3.925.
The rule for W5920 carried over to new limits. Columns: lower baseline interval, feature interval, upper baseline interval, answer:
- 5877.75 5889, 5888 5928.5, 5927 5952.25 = 1.2 angstrom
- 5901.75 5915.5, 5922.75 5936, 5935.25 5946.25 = 0.4 angstrom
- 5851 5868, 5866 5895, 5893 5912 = 0.5 angstrom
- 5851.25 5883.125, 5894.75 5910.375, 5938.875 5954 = 1.0 angstrom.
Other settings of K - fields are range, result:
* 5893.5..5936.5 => 4.051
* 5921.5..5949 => 4.503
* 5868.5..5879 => 4.947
